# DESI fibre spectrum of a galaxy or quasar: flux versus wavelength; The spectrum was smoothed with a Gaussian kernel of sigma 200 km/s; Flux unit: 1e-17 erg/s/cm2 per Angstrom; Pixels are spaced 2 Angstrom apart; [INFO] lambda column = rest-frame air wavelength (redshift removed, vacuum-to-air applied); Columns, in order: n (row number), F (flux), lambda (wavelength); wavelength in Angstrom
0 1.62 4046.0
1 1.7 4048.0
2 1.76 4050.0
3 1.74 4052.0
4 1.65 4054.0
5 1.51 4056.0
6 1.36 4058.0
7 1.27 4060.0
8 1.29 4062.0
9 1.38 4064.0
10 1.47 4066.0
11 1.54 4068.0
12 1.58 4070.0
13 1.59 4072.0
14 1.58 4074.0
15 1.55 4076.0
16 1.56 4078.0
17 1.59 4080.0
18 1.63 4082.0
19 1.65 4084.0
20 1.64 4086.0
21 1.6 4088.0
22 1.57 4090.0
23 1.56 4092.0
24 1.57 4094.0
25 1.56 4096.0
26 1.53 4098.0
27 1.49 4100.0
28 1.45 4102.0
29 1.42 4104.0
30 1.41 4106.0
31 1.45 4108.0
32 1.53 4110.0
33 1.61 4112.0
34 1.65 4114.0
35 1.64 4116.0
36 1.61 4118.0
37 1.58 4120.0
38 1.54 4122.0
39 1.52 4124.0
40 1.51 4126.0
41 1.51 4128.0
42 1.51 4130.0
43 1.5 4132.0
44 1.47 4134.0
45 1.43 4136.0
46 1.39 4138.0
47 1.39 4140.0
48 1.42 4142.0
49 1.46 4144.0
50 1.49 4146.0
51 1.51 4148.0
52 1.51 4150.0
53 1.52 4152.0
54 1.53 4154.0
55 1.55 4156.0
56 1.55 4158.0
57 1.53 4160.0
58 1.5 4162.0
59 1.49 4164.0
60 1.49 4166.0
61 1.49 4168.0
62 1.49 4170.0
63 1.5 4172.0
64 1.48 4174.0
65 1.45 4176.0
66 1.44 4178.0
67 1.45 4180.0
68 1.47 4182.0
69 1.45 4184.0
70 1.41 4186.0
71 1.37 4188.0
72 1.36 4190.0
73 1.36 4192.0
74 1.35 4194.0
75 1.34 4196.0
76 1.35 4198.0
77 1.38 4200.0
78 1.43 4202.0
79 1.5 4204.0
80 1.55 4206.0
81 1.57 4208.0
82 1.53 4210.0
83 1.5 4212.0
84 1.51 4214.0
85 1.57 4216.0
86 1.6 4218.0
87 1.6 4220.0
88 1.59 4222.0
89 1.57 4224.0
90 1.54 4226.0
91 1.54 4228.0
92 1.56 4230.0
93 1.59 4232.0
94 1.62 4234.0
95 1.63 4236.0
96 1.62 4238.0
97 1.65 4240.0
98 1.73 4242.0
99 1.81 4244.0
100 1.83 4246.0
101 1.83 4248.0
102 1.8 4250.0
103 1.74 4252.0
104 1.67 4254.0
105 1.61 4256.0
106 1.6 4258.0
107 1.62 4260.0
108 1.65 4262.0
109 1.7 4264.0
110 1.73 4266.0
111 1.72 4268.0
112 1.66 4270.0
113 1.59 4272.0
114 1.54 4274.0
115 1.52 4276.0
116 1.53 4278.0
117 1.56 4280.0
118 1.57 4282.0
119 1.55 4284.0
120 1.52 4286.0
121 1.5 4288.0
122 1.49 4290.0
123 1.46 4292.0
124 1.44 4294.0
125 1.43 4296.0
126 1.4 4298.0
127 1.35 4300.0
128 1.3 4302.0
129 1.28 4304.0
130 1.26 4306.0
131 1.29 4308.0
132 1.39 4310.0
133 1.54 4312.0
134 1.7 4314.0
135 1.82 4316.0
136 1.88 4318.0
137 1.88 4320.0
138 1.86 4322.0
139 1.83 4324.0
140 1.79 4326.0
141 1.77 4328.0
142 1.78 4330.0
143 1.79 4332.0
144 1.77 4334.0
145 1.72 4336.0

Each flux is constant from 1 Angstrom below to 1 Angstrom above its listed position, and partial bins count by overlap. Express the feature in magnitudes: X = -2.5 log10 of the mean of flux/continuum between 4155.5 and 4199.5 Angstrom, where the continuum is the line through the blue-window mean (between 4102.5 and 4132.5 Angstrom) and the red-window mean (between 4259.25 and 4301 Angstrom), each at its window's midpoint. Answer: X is 0.07 mag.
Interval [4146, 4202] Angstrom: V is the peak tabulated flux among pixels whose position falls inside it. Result 1.55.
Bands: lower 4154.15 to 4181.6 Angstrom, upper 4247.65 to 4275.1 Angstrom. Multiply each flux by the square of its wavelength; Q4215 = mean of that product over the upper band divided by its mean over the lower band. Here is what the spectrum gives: 1.17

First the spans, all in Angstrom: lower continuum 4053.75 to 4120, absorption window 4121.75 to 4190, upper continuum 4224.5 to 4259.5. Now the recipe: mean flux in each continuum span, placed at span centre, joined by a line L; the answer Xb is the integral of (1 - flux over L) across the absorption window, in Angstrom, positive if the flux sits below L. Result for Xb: 4.8 Angstrom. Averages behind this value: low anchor 1.53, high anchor 1.67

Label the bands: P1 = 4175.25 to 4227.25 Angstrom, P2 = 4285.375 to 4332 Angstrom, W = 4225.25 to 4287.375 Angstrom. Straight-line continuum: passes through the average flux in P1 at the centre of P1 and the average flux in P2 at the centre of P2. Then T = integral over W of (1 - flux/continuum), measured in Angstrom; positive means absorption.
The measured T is -4.8 Angstrom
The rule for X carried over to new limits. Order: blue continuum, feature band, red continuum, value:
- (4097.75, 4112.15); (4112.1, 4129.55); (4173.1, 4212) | -0.07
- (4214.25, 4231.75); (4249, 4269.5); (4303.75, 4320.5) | -0.08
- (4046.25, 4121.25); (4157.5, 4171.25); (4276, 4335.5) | 0.04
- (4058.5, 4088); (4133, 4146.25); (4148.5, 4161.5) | 0.07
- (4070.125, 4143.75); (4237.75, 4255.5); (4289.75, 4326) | -0.14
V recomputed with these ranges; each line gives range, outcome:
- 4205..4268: 1.83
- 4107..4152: 1.65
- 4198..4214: 1.57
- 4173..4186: 1.48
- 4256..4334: 1.88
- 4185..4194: 1.41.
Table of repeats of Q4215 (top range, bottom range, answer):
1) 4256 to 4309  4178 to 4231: 1.06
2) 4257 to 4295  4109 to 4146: 1.12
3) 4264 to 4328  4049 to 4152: 1.13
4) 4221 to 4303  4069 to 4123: 1.11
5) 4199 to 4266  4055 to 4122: 1.13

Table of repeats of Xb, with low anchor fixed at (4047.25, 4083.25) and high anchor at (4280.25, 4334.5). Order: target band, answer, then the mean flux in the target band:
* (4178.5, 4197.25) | 2.0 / 1.4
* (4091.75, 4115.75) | 0.4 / 1.52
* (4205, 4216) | 0.2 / 1.54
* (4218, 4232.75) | -0.1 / 1.57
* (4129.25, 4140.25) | 0.7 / 1.45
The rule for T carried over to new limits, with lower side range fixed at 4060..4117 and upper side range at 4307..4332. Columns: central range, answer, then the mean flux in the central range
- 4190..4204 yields 2.09 Angstrom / 1.38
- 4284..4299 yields 1.98 Angstrom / 1.47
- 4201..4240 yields 1.81 Angstrom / 1.56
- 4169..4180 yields 0.90 Angstrom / 1.47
